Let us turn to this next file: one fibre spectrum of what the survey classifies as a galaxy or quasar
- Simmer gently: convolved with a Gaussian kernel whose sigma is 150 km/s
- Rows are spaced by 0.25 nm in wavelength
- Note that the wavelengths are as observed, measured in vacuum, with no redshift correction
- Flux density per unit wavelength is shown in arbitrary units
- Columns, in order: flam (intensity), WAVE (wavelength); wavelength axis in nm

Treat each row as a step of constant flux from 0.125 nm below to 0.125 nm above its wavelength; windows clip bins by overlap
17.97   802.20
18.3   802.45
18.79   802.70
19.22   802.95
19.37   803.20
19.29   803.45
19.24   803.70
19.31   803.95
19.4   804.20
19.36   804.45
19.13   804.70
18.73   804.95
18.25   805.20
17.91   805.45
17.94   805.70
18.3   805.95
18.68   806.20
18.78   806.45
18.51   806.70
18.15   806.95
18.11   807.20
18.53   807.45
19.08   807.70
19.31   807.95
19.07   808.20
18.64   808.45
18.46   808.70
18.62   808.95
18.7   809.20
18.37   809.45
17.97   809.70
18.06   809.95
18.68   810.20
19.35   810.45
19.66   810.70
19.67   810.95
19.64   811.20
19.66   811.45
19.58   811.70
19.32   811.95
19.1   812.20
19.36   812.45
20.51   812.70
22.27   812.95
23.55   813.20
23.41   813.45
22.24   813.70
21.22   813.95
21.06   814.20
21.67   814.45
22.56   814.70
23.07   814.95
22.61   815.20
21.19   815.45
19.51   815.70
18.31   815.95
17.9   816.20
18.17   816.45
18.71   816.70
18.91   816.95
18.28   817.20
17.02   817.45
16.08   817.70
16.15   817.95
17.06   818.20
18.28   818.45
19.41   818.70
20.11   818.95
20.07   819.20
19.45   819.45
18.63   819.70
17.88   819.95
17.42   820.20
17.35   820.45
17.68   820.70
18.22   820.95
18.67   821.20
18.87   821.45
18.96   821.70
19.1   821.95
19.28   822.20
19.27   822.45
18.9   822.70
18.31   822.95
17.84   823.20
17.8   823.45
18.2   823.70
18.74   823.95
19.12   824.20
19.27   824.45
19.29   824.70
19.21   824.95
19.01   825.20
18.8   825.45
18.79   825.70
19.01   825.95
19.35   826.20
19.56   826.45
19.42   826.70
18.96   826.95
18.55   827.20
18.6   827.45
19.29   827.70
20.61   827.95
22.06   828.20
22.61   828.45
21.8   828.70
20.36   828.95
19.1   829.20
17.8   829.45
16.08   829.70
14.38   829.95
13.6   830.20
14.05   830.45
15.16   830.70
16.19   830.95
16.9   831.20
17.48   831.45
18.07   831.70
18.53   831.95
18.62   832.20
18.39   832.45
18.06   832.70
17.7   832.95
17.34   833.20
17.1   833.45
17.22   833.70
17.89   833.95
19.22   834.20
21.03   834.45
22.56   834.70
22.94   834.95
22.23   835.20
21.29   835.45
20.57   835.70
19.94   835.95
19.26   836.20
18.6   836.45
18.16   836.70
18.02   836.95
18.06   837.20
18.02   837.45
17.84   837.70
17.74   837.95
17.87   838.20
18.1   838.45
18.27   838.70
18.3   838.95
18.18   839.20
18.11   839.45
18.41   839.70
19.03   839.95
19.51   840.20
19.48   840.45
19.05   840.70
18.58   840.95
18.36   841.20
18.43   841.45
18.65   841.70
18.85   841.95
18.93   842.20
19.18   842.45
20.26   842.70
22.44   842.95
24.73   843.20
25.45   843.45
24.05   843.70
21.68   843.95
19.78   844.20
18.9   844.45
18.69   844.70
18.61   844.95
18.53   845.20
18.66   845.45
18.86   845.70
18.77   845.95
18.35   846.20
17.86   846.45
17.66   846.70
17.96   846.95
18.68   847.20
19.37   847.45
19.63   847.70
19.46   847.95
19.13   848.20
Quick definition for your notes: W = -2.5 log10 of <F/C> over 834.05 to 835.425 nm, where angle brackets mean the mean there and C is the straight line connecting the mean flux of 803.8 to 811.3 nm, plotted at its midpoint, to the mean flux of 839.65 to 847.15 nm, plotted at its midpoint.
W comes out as -0.11 mag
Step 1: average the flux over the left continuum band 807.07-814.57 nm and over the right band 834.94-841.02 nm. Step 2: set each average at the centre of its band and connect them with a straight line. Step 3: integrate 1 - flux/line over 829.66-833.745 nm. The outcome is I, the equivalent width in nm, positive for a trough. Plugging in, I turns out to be 0.51 nm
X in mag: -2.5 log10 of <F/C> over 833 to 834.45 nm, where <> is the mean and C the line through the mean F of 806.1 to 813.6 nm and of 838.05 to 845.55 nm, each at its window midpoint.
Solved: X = 0.09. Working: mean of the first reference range 19.4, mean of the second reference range 19.6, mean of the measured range 18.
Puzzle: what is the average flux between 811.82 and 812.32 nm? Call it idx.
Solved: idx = 19.2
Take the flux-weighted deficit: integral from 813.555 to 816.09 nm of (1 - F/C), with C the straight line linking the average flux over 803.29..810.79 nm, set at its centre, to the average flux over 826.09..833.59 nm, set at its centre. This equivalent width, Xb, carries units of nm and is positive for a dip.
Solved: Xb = -0.38 nm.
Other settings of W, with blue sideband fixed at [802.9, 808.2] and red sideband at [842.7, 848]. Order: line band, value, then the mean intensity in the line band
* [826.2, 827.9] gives 0.01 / 19.2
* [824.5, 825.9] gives 0.02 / 19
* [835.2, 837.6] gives 0.02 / 19.3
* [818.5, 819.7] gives -0.02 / 19.5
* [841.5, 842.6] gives 0.05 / 18.9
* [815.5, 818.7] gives 0.07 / 18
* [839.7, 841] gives 0.04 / 19.1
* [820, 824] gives 0.05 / 18.4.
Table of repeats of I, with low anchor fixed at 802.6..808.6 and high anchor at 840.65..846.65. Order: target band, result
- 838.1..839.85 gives 0.13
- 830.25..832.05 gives 0.28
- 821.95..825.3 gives 0.08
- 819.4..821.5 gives 0.11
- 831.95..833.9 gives 0.17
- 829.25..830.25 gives 0.18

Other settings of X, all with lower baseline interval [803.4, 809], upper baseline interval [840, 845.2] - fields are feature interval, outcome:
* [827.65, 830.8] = 0.08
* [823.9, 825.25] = 0.02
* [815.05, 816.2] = -0.06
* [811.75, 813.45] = -0.10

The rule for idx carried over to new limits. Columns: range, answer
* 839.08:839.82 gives 18.2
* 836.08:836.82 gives 18.7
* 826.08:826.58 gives 19.5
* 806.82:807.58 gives 18.3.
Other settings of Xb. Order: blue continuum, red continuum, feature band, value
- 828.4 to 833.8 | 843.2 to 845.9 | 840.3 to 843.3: 0.03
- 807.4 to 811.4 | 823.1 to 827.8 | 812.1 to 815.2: -0.47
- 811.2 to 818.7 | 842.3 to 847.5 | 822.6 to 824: 0.11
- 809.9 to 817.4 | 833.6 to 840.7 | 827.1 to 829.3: -0.09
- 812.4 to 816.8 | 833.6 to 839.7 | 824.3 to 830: 0.19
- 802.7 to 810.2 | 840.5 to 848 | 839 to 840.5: 0.06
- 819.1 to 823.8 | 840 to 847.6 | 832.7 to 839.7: 0.11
